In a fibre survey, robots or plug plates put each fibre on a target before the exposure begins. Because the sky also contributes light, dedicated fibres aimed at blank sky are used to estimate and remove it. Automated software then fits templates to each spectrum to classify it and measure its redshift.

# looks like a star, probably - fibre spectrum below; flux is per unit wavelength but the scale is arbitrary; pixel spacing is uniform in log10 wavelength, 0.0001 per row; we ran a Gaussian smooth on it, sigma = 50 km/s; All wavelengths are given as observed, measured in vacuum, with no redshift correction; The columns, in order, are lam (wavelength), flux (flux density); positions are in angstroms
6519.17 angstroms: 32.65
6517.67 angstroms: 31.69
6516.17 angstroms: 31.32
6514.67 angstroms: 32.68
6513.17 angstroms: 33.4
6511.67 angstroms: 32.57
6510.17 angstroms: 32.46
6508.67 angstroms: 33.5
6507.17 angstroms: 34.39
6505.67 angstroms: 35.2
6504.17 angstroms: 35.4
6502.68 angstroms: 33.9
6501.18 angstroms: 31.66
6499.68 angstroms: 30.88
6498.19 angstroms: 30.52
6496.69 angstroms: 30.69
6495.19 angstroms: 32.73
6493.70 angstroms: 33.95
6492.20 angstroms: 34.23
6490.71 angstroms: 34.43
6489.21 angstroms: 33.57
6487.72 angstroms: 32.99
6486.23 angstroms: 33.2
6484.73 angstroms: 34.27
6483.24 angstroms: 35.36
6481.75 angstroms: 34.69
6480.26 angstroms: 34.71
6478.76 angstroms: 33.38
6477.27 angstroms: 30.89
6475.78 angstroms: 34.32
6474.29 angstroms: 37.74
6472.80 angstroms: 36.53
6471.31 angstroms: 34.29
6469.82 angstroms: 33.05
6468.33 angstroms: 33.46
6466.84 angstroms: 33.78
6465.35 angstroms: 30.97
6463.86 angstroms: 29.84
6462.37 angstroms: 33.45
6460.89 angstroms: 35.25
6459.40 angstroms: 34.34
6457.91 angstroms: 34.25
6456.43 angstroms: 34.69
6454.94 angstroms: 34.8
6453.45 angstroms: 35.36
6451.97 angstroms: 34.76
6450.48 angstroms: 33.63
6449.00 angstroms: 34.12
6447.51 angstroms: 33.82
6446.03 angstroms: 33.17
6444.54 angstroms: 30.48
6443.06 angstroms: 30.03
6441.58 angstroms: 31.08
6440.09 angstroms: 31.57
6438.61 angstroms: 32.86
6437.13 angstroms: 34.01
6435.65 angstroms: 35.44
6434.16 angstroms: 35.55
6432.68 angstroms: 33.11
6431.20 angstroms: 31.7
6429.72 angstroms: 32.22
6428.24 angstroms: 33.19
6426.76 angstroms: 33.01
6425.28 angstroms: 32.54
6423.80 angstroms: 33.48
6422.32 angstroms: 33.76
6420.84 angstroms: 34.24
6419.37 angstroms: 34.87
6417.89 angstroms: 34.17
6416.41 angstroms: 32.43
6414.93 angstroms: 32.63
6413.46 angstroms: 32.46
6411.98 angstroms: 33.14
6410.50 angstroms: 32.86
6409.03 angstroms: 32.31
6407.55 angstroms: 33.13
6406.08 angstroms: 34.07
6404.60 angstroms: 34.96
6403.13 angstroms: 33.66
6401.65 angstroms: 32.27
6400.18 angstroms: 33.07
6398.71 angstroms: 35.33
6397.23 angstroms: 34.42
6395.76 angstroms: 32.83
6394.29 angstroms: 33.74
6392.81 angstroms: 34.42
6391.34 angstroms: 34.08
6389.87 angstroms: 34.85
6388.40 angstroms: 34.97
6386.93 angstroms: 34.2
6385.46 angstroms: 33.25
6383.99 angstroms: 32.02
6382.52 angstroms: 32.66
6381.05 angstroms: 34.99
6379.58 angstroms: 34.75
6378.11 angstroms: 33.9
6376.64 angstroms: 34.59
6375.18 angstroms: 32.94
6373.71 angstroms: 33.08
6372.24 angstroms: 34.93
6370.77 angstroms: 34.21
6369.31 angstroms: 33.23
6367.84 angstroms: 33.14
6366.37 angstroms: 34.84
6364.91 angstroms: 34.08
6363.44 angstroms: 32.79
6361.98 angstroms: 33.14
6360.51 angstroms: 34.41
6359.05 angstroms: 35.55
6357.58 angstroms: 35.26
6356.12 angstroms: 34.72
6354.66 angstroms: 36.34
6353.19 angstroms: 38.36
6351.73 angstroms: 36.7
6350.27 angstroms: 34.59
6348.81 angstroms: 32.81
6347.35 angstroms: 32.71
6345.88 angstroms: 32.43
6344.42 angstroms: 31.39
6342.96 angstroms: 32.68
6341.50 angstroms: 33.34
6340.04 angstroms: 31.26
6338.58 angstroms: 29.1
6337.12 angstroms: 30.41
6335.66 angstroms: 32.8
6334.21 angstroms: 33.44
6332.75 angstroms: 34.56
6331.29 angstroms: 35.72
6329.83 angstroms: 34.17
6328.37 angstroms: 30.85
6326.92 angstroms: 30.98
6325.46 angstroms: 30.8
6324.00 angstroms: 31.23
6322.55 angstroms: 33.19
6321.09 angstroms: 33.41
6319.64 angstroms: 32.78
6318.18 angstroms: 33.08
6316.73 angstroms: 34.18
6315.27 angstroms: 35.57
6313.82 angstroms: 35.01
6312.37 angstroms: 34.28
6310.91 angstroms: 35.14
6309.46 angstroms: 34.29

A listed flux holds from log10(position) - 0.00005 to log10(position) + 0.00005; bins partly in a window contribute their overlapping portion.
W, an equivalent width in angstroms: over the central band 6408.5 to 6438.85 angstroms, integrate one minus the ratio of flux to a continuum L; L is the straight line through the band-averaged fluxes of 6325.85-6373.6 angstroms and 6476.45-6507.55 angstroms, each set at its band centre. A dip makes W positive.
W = 0.11 angstroms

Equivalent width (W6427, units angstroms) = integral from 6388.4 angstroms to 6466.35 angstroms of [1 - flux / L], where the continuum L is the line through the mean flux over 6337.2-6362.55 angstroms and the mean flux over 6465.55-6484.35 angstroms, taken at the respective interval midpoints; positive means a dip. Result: 1.47 angstroms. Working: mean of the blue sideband 33.7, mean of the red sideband 34.3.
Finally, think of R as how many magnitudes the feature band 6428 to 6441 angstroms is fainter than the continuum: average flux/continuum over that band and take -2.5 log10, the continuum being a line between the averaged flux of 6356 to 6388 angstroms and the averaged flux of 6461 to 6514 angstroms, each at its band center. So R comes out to 0.01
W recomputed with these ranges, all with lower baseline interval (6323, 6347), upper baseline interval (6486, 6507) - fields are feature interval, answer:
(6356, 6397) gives -1.9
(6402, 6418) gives -0.3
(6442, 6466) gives -0.3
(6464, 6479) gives -0.3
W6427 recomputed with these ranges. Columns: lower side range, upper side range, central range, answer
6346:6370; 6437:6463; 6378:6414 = 0.4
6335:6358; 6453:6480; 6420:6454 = 0.6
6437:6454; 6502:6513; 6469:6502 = 0.0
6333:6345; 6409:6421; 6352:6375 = -1.6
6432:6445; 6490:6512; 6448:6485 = -1.3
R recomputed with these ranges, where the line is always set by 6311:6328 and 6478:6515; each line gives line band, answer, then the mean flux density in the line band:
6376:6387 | -0.02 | 33.8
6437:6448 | 0.04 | 32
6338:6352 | 0.02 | 32.6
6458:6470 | 0.01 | 33.1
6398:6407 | -0.02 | 33.9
